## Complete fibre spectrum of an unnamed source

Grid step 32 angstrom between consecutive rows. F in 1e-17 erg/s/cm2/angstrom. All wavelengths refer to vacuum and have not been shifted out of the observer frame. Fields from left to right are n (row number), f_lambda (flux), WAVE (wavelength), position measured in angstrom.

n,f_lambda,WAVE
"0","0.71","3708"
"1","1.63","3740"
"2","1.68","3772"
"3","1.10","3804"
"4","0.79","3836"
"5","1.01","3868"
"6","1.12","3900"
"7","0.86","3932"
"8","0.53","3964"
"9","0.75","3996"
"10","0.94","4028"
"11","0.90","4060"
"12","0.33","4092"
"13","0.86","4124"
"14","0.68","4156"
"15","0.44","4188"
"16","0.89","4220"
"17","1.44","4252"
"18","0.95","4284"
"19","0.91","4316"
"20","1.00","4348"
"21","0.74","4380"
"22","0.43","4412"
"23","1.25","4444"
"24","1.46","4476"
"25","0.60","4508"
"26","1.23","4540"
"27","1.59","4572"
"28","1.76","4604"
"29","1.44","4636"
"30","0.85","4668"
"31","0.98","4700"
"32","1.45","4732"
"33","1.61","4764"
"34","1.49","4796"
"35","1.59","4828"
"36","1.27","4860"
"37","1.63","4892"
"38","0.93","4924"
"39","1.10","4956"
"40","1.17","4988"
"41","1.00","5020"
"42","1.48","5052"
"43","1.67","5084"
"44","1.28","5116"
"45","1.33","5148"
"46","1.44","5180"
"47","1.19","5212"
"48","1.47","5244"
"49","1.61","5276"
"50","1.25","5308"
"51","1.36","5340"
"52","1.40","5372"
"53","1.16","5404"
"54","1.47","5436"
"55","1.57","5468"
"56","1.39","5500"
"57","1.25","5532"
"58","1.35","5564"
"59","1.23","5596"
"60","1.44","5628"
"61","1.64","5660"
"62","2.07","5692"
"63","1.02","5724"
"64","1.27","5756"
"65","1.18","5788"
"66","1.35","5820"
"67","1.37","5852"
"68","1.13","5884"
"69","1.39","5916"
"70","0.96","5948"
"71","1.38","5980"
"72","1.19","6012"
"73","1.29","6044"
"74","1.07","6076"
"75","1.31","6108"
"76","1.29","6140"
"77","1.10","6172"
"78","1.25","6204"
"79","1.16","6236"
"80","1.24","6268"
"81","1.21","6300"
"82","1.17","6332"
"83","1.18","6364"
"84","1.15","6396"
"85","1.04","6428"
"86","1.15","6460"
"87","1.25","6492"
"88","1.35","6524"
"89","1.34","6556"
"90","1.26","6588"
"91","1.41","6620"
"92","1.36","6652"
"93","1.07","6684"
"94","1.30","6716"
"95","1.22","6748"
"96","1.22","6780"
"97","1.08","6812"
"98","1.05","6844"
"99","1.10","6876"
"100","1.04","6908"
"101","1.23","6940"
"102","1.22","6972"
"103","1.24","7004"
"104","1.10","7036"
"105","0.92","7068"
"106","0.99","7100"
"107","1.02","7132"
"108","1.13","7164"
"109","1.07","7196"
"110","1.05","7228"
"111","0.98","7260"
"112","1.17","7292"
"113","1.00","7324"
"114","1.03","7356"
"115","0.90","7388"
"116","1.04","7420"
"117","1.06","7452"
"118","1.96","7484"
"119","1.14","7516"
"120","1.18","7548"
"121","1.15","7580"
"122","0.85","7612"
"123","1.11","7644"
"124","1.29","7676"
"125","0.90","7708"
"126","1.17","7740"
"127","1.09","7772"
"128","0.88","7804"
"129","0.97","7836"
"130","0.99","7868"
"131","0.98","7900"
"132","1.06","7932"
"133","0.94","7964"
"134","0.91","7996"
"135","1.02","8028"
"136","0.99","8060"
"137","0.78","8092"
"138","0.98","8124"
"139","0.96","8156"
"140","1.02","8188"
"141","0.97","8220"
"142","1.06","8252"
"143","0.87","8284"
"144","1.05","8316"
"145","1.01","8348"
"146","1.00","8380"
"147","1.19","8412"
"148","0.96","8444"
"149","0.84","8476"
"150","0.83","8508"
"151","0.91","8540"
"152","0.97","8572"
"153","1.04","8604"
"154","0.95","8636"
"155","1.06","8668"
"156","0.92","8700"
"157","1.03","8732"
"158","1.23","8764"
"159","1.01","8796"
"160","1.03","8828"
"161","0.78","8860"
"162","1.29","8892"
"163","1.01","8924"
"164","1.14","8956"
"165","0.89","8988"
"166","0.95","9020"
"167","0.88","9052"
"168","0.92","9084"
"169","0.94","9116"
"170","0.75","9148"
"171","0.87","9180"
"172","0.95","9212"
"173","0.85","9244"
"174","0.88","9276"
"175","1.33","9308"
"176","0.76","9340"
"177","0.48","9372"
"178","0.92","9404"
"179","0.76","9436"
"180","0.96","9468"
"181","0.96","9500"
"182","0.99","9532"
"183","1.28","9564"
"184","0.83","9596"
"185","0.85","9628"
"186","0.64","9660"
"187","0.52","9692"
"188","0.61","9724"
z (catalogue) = 0.14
